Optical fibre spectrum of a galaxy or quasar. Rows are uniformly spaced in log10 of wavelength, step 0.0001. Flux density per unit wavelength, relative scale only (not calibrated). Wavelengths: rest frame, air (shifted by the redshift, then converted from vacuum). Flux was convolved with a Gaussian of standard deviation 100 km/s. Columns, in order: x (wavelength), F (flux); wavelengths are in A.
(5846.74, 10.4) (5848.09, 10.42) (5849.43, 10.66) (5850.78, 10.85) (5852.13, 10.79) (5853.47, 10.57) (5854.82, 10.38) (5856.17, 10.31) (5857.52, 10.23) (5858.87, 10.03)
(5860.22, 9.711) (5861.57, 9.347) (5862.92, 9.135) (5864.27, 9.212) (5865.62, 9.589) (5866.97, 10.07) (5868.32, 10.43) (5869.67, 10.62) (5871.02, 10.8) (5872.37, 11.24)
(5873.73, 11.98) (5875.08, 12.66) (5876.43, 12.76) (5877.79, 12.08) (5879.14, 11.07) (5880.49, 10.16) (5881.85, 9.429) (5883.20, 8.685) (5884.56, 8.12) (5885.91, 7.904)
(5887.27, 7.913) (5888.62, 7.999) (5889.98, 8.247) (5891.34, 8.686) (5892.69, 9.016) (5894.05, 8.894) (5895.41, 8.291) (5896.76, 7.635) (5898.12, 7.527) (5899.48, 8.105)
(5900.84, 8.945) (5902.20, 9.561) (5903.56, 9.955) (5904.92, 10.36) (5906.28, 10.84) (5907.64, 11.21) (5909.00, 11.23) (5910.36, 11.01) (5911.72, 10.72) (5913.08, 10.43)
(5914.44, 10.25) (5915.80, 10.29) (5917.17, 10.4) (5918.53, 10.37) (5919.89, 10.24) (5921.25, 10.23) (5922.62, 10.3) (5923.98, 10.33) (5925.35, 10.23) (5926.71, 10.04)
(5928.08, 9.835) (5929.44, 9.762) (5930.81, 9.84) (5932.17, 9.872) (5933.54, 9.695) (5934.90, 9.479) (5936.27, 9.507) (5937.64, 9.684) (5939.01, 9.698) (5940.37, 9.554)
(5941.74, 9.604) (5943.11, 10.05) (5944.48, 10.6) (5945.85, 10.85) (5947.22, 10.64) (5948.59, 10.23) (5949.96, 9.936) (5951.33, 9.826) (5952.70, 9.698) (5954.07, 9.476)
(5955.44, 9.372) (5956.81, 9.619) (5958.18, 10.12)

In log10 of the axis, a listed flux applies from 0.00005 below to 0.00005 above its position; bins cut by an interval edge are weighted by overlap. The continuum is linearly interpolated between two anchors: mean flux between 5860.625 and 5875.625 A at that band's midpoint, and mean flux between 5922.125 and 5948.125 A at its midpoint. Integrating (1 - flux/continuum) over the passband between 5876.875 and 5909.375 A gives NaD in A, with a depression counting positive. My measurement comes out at 3.2 A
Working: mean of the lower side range 10.4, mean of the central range 9.25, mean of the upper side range 9.98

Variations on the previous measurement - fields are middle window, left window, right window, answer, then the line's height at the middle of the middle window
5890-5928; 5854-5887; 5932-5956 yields 0.92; 10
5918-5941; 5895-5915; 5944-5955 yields 0.10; 9.96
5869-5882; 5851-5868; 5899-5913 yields -1.66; 10.1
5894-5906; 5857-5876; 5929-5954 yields 1.54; 10.2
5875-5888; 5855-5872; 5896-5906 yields -0.60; 9.49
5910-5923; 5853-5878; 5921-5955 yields -0.36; 10.1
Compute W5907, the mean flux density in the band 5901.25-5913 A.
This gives 10.6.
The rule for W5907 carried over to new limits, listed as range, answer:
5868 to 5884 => 11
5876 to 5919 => 9.61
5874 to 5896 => 9.54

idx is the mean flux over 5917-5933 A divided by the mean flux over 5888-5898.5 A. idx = 1.22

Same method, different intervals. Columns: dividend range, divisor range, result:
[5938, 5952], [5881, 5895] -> 1.19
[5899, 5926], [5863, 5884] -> 0.96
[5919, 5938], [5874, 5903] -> 1.07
